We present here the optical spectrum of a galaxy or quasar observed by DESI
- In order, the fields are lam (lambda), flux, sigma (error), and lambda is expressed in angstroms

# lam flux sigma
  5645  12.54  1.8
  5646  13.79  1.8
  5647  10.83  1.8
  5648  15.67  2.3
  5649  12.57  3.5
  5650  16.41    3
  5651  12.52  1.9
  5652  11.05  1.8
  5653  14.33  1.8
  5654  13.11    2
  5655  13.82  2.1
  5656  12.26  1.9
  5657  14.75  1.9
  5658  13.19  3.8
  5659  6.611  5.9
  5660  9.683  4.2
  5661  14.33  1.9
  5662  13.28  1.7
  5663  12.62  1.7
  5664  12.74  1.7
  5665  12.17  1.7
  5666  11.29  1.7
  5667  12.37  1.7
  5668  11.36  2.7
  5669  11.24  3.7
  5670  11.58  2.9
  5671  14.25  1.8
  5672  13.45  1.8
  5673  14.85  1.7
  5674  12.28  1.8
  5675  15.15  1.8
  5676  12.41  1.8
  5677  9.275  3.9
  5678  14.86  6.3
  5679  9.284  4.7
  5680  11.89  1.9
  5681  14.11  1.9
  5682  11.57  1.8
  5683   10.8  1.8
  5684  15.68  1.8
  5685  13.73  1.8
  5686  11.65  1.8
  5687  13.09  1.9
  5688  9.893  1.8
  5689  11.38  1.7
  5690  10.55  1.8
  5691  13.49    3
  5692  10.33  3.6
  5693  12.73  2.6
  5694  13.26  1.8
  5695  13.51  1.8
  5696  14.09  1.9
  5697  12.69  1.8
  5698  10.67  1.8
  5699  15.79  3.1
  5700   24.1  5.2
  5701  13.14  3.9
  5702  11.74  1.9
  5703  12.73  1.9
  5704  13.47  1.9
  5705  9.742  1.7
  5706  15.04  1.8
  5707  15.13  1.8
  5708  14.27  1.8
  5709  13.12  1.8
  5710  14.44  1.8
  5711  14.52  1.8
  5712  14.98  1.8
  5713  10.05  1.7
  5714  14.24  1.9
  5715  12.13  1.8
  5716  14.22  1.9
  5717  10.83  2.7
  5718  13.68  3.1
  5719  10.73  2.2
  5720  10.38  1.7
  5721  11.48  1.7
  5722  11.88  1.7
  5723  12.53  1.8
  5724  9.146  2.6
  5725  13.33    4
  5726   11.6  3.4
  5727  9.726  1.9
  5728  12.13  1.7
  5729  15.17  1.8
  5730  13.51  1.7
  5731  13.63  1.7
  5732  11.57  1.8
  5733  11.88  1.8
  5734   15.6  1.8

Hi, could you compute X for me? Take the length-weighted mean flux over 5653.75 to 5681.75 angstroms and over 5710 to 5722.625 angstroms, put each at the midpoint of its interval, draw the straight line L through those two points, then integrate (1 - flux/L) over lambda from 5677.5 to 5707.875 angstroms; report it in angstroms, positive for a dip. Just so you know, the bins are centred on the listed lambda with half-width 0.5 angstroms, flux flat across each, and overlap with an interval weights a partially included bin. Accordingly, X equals -1.3 angstroms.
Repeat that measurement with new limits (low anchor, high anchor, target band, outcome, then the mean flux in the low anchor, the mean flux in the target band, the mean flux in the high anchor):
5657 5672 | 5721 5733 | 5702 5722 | -1.2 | 12.1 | 12.8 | 12.2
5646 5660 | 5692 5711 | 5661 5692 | 2.0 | 12.8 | 12.4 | 13.8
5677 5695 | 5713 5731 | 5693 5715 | -2.9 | 12.2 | 13.8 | 12.1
